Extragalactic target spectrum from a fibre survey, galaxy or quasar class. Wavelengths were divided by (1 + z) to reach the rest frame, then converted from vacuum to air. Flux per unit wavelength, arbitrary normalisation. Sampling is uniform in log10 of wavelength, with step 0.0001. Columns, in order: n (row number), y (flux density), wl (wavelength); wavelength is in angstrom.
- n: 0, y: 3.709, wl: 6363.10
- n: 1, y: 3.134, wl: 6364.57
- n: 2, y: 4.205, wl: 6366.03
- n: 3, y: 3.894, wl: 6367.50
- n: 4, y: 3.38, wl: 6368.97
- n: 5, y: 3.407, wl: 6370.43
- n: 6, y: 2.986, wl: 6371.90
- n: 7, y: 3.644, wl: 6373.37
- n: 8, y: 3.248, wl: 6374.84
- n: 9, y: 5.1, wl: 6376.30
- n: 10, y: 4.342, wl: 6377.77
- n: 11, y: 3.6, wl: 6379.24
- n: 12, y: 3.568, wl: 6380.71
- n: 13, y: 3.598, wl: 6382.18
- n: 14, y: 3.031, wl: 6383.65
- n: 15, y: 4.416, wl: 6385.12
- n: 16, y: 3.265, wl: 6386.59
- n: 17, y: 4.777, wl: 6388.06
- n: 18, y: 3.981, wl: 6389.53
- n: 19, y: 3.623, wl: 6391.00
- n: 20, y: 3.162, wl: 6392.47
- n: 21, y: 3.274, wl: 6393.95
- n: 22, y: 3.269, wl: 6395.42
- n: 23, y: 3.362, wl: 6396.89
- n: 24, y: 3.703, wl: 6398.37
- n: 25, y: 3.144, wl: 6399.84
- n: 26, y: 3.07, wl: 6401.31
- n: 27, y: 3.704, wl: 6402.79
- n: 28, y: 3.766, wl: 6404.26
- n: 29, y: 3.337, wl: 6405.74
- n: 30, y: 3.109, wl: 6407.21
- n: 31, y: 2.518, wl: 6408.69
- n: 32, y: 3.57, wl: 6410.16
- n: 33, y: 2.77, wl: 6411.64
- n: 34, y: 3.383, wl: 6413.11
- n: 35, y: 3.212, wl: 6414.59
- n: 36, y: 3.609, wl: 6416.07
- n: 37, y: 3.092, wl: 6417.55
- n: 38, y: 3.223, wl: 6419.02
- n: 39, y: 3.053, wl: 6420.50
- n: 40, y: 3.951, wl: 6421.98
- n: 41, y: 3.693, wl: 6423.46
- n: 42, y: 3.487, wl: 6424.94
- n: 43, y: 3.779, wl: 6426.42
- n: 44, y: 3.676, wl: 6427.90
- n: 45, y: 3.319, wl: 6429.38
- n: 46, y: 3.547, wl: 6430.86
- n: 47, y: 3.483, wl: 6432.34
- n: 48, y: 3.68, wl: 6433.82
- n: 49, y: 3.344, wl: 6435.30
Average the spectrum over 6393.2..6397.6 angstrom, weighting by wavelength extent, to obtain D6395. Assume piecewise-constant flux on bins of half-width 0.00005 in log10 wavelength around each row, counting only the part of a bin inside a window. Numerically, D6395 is 3.3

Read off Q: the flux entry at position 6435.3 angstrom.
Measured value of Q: 3.344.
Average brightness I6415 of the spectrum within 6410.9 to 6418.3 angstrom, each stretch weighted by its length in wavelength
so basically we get 3.22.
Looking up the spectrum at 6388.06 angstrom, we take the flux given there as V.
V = 4.777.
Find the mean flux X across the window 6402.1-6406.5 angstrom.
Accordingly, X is 3.6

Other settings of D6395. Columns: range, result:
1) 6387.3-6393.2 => 3.89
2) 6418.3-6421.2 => 3.14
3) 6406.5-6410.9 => 3.06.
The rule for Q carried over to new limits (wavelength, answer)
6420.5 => 3.053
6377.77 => 4.342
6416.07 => 3.609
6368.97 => 3.38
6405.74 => 3.337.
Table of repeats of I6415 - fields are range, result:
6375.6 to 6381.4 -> 4.15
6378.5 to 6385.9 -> 3.64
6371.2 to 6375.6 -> 3.31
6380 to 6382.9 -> 3.58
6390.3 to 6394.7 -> 3.35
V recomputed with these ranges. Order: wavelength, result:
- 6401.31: 3.07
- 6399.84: 3.144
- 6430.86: 3.547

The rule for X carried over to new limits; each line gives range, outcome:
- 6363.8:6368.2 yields 3.74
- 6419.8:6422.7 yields 3.5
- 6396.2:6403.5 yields 3.39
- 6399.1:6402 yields 3.12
